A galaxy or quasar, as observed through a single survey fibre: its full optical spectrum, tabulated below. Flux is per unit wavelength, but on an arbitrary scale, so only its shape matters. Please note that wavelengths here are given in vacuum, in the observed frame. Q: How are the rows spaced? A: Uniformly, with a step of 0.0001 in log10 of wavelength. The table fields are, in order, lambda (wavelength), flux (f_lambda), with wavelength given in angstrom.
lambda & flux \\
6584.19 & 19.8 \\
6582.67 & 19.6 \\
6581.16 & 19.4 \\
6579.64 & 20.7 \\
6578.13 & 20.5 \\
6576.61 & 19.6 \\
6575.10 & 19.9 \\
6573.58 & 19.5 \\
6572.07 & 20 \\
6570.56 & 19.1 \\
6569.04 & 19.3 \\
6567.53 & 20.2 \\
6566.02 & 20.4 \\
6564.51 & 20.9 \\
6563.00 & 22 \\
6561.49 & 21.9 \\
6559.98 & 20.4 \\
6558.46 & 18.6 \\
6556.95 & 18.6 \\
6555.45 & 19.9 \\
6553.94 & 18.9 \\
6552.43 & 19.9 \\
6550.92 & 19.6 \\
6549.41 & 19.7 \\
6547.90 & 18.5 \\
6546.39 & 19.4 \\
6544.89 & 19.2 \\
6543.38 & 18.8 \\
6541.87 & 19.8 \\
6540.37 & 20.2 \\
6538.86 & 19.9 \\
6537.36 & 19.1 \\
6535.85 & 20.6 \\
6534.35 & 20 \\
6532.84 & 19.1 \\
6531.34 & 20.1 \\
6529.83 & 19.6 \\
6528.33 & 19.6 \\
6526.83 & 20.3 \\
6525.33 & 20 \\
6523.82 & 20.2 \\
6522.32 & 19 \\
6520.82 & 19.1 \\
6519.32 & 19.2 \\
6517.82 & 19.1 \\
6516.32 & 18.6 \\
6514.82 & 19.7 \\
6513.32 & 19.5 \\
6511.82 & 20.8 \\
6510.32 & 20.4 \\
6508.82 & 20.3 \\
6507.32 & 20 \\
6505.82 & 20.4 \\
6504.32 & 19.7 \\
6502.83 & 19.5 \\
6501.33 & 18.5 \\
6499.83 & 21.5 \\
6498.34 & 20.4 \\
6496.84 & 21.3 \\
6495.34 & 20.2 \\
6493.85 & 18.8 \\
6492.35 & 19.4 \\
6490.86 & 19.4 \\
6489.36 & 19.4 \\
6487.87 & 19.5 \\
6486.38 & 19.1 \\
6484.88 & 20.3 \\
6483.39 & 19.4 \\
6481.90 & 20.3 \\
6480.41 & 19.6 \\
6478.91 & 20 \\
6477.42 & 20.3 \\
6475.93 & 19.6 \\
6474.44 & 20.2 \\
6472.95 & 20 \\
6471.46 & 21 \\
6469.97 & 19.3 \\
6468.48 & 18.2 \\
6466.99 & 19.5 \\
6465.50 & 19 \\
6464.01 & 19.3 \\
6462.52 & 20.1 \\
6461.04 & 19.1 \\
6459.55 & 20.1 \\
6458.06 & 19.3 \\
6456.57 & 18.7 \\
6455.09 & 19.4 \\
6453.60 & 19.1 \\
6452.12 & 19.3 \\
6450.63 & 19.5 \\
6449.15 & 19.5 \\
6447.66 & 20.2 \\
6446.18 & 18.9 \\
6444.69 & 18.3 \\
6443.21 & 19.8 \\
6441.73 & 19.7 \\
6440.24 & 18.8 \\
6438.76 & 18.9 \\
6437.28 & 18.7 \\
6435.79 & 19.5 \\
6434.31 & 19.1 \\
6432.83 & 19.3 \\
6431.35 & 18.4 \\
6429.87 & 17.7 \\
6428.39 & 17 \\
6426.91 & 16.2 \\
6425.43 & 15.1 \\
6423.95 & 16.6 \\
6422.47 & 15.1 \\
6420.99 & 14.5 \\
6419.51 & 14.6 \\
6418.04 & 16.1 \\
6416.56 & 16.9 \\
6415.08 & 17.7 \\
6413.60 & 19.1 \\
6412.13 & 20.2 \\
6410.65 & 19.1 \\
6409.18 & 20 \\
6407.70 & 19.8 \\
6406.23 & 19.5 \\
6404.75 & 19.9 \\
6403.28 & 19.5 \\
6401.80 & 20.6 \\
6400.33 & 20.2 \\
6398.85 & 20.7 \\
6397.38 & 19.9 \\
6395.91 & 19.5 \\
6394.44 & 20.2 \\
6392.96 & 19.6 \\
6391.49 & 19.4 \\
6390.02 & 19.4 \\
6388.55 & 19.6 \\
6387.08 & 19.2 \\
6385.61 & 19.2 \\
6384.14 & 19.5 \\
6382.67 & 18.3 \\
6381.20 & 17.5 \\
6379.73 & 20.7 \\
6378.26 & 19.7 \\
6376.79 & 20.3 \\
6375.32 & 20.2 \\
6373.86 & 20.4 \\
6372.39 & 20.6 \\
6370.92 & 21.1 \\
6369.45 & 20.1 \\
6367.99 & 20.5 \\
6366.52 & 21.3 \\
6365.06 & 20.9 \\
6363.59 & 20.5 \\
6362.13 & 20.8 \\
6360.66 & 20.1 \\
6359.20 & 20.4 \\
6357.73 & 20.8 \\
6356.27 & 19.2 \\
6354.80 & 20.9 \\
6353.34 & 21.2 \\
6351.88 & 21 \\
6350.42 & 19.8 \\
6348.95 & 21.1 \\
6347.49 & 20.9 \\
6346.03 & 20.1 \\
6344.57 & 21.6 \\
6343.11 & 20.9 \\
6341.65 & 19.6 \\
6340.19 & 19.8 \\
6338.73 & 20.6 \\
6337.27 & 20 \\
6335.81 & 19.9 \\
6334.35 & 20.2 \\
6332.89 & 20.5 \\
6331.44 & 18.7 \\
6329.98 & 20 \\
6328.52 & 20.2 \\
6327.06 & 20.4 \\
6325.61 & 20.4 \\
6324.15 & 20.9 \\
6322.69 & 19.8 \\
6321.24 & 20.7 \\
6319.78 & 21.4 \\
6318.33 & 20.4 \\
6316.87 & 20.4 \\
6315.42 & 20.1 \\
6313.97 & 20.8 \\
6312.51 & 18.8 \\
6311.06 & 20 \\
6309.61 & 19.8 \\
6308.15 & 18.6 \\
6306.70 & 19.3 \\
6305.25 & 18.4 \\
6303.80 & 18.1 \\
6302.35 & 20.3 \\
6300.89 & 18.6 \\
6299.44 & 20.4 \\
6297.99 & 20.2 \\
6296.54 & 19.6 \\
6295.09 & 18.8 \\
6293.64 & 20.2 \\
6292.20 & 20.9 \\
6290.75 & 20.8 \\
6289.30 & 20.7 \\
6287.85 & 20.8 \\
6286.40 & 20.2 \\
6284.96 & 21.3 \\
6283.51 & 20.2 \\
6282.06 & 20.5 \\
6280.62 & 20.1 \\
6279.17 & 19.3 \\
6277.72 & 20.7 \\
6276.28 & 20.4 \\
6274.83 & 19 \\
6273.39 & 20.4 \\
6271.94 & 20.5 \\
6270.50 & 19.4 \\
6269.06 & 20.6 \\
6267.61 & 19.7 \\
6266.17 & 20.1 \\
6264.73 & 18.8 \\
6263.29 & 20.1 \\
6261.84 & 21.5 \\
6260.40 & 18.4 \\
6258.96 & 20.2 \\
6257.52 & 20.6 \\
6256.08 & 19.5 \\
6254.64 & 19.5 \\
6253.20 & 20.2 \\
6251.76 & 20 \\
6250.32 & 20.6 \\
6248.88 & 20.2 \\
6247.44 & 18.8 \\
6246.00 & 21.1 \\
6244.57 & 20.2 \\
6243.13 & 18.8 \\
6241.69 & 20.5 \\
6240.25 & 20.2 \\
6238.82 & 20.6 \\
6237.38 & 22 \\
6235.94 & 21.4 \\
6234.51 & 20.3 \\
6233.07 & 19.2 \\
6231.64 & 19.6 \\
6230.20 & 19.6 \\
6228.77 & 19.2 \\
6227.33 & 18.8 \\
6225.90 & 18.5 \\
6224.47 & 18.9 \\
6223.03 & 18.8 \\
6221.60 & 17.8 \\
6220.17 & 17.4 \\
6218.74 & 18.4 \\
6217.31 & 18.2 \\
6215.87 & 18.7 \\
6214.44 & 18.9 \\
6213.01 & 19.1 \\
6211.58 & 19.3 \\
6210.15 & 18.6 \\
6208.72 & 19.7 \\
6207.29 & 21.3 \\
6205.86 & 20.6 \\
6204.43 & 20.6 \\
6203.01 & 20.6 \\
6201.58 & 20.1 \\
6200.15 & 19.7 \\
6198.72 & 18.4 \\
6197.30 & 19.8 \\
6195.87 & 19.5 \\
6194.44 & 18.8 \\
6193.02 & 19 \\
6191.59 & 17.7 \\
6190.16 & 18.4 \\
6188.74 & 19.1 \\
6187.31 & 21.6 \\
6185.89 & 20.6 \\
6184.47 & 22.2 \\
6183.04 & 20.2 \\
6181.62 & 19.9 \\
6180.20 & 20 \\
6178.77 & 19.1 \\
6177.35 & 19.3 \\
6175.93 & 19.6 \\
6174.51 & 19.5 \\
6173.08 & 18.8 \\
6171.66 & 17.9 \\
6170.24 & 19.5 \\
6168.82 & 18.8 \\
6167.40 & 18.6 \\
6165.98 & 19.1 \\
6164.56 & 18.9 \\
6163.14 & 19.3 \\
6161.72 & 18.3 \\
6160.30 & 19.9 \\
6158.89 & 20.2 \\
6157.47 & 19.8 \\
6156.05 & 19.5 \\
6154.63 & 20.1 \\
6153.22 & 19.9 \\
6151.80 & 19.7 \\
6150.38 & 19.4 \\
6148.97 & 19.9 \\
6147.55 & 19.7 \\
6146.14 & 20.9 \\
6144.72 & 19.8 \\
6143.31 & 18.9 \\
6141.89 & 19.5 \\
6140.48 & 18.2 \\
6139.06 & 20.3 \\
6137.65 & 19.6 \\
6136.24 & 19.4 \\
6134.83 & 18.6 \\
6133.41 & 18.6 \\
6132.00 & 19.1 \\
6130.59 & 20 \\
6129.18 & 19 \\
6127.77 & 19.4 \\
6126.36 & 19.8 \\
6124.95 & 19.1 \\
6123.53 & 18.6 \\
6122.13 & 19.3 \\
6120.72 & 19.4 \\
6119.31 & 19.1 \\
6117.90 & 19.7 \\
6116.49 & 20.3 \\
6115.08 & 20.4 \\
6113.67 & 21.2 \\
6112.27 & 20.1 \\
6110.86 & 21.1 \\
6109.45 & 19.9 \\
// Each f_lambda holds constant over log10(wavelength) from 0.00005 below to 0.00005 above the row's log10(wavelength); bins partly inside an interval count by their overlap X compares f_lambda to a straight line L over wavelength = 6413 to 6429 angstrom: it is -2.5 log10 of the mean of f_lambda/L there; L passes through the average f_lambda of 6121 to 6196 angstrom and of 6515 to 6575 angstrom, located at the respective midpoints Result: 0.21 mag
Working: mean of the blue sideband 19.4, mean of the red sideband 19.7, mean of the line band 16.2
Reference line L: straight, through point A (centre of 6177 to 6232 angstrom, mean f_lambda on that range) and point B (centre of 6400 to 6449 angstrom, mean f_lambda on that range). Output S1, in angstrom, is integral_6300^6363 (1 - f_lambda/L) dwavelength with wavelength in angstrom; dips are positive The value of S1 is -4.6 angstrom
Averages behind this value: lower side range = 19.4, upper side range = 18.3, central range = 20.1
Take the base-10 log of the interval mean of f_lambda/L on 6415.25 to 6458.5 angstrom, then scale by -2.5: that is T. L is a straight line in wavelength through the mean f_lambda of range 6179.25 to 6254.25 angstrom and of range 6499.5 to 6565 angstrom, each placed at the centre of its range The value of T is 0.10 mag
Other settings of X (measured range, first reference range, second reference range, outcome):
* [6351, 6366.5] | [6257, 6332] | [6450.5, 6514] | -0.037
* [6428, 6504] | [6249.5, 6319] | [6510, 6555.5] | 0.013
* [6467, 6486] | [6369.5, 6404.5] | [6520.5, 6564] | -0.003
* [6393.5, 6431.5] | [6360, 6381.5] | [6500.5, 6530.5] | 0.110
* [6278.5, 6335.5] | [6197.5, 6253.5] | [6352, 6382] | 0.001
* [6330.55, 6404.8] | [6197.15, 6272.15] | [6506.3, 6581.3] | -0.022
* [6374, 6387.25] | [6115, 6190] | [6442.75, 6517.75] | 0.009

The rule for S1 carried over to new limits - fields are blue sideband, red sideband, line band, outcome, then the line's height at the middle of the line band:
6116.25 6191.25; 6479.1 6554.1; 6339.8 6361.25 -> -1.0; 19.6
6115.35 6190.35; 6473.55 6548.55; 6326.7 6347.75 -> -0.6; 19.6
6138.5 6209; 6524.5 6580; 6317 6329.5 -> -0.5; 19.7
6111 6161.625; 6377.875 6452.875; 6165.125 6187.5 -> -0.2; 19.5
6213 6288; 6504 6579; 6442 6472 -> 0.6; 19.8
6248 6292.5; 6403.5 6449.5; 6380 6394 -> -0.3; 18.7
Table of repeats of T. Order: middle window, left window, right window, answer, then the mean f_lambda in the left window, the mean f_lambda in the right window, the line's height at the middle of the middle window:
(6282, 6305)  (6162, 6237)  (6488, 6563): -0.03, 19.4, 19.7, 19.5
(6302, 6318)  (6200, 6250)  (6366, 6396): 0.01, 19.6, 19.8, 19.7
